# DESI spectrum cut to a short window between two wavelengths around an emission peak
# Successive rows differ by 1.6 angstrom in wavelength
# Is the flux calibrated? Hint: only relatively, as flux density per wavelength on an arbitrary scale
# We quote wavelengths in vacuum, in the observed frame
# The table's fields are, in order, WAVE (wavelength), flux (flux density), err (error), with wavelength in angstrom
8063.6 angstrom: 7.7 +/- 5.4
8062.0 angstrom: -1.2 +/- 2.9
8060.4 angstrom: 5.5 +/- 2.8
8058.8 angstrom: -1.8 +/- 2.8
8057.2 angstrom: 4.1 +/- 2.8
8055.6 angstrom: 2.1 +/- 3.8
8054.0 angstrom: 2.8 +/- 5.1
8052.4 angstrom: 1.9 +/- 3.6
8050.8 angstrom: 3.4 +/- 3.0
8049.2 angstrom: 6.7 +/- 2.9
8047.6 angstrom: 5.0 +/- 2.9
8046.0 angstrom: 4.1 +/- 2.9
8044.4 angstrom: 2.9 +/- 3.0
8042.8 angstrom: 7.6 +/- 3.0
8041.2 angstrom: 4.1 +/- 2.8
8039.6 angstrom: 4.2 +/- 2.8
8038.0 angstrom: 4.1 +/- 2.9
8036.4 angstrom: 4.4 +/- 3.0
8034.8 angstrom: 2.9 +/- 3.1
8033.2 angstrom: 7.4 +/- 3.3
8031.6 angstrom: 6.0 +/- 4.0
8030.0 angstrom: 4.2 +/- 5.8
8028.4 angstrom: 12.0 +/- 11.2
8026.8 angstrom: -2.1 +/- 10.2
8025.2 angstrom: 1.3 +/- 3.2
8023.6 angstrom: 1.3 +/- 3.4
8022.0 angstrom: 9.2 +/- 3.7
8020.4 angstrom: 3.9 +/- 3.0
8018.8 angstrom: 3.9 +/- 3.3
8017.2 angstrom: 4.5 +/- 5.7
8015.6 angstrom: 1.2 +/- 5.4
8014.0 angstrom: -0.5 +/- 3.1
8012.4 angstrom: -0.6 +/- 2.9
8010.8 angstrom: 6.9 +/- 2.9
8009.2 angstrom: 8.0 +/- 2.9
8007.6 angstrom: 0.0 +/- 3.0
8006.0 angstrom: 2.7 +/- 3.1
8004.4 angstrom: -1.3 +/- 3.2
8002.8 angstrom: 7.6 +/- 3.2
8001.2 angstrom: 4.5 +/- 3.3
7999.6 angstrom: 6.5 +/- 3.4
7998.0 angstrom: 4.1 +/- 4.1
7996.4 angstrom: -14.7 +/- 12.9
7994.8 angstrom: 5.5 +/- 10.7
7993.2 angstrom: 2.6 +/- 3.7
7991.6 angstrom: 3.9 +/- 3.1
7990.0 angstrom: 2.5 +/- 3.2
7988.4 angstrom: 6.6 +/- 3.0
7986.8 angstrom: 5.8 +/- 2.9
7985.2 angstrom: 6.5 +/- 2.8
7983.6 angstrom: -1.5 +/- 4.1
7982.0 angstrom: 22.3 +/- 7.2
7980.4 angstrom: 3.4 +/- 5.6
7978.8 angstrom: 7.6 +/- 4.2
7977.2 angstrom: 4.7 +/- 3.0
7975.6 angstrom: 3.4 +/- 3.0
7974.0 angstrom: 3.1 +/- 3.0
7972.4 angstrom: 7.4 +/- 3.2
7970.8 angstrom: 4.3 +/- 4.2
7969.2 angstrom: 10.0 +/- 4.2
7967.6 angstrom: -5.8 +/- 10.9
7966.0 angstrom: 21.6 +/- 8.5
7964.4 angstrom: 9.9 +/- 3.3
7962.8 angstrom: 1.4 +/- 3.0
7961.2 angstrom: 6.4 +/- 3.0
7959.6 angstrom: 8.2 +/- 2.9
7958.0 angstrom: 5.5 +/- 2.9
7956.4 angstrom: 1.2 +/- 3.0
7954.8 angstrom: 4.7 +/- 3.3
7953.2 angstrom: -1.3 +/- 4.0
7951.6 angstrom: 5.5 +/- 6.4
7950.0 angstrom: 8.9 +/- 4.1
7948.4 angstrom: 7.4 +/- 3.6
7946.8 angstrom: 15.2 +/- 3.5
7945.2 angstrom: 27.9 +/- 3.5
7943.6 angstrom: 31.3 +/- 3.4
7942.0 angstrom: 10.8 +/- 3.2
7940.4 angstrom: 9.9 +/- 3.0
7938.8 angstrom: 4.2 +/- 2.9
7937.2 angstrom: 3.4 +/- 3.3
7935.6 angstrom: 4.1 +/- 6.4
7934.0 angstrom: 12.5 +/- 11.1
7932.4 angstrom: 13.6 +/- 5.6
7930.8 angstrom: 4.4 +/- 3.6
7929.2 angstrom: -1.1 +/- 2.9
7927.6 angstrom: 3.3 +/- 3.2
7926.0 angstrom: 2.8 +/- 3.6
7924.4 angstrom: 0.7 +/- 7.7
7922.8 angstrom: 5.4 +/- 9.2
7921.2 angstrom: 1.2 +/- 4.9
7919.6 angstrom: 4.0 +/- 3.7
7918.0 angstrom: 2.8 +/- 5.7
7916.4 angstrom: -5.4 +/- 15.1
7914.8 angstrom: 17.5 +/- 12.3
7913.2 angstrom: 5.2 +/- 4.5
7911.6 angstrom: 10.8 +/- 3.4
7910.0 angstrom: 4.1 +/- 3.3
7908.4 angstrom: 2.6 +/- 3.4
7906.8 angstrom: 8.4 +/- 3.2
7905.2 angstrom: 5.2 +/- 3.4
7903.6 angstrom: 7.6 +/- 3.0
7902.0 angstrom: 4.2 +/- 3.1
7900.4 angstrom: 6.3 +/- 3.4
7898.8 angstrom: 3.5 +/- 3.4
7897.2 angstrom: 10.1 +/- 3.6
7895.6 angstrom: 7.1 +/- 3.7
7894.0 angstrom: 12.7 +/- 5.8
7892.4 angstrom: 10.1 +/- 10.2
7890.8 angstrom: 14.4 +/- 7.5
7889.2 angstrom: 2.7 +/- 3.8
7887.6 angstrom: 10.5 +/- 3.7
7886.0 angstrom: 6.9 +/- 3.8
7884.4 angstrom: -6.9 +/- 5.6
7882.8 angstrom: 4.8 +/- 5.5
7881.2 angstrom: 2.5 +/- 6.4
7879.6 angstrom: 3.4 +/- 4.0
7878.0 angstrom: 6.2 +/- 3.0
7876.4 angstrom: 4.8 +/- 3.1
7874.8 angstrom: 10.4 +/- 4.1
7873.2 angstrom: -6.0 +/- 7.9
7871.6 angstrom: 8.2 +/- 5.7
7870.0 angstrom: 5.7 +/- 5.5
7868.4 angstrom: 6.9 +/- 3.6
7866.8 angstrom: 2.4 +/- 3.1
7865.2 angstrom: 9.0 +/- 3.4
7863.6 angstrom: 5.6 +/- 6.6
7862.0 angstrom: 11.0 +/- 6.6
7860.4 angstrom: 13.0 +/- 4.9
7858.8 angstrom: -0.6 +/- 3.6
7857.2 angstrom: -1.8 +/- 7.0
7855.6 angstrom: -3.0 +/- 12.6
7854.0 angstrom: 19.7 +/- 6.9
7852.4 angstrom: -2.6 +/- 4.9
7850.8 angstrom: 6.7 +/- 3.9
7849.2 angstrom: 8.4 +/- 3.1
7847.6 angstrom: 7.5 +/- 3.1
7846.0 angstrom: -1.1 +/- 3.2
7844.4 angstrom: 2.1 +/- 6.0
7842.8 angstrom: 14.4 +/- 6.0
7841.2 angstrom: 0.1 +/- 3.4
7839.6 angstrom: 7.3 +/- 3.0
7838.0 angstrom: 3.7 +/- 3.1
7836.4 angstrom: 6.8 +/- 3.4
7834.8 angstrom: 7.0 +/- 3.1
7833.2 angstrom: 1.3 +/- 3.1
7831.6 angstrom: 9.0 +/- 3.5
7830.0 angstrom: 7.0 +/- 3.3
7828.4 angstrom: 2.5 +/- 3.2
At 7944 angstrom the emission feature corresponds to H-gamma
